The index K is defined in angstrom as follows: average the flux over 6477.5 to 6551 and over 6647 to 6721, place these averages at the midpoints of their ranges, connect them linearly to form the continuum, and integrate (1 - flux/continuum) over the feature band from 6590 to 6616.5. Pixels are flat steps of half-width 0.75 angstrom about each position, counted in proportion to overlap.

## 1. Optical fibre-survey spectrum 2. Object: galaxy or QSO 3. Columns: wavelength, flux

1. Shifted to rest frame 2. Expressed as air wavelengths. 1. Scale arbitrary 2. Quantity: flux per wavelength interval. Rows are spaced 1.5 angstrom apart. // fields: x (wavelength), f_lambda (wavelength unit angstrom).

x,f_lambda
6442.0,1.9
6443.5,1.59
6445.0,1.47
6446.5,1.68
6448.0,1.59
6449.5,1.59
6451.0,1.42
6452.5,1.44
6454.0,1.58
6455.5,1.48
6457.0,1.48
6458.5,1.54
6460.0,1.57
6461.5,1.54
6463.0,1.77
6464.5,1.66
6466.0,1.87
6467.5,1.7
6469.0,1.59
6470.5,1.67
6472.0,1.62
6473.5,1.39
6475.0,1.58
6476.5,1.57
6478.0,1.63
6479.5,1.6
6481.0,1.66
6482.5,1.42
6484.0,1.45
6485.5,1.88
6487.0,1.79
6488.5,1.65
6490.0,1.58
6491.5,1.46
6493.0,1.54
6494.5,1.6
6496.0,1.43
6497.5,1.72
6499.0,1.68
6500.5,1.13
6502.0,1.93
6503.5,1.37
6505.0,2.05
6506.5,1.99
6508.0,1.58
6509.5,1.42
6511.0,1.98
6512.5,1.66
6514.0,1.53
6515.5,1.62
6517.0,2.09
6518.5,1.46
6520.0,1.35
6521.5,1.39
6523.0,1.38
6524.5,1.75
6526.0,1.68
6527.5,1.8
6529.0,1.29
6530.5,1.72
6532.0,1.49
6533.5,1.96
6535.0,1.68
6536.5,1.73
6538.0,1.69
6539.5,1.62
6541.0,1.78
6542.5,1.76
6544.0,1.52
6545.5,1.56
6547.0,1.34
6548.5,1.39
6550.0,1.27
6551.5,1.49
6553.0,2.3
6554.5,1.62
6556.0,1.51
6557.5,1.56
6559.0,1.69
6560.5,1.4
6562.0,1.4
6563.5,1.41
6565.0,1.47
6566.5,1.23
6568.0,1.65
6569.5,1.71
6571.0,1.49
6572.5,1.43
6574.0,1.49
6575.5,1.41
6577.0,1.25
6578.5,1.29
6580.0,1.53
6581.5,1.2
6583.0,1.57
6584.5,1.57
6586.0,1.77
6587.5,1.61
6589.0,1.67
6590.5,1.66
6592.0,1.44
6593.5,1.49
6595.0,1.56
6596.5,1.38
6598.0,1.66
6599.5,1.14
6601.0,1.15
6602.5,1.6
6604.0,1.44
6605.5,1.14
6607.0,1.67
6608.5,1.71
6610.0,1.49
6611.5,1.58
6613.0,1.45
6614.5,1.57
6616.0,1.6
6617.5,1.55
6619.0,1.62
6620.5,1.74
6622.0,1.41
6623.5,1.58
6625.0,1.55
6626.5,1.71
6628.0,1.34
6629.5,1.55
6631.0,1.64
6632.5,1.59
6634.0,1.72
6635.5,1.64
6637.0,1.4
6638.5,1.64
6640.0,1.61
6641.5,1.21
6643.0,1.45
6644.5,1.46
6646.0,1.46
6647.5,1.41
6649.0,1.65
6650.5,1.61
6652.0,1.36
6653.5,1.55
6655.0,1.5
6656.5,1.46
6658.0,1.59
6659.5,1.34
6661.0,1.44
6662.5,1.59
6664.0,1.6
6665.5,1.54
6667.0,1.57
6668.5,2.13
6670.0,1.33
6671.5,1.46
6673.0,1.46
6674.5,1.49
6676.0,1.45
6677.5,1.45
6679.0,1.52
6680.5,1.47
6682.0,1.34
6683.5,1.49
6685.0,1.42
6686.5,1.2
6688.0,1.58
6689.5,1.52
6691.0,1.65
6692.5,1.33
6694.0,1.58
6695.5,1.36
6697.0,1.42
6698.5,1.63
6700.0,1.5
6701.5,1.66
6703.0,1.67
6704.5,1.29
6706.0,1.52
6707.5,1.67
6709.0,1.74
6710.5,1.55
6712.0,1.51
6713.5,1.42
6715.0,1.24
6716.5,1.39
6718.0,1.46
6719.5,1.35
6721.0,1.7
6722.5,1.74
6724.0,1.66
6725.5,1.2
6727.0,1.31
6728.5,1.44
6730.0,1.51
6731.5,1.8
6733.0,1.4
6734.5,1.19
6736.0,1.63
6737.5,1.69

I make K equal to 1.23 angstrom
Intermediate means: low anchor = 1.61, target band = 1.48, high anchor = 1.5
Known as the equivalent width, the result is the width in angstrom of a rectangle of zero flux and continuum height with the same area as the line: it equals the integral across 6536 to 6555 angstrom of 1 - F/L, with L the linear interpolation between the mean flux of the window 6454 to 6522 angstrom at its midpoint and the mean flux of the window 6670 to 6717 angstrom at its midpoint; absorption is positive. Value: -0.5 angstrom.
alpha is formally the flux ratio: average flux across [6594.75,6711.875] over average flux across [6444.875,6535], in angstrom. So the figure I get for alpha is 0.94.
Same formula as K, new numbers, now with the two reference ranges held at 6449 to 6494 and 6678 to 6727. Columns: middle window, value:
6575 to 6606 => 1.7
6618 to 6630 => -0.3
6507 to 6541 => -1.5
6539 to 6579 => 0.8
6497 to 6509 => -0.7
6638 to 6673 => -0.2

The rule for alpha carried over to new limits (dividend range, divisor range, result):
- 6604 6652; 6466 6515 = 0.95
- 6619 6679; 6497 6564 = 0.95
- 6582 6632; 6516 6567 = 0.97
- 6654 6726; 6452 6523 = 0.94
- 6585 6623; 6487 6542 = 0.93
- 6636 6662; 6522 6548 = 0.91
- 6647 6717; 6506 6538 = 0.92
